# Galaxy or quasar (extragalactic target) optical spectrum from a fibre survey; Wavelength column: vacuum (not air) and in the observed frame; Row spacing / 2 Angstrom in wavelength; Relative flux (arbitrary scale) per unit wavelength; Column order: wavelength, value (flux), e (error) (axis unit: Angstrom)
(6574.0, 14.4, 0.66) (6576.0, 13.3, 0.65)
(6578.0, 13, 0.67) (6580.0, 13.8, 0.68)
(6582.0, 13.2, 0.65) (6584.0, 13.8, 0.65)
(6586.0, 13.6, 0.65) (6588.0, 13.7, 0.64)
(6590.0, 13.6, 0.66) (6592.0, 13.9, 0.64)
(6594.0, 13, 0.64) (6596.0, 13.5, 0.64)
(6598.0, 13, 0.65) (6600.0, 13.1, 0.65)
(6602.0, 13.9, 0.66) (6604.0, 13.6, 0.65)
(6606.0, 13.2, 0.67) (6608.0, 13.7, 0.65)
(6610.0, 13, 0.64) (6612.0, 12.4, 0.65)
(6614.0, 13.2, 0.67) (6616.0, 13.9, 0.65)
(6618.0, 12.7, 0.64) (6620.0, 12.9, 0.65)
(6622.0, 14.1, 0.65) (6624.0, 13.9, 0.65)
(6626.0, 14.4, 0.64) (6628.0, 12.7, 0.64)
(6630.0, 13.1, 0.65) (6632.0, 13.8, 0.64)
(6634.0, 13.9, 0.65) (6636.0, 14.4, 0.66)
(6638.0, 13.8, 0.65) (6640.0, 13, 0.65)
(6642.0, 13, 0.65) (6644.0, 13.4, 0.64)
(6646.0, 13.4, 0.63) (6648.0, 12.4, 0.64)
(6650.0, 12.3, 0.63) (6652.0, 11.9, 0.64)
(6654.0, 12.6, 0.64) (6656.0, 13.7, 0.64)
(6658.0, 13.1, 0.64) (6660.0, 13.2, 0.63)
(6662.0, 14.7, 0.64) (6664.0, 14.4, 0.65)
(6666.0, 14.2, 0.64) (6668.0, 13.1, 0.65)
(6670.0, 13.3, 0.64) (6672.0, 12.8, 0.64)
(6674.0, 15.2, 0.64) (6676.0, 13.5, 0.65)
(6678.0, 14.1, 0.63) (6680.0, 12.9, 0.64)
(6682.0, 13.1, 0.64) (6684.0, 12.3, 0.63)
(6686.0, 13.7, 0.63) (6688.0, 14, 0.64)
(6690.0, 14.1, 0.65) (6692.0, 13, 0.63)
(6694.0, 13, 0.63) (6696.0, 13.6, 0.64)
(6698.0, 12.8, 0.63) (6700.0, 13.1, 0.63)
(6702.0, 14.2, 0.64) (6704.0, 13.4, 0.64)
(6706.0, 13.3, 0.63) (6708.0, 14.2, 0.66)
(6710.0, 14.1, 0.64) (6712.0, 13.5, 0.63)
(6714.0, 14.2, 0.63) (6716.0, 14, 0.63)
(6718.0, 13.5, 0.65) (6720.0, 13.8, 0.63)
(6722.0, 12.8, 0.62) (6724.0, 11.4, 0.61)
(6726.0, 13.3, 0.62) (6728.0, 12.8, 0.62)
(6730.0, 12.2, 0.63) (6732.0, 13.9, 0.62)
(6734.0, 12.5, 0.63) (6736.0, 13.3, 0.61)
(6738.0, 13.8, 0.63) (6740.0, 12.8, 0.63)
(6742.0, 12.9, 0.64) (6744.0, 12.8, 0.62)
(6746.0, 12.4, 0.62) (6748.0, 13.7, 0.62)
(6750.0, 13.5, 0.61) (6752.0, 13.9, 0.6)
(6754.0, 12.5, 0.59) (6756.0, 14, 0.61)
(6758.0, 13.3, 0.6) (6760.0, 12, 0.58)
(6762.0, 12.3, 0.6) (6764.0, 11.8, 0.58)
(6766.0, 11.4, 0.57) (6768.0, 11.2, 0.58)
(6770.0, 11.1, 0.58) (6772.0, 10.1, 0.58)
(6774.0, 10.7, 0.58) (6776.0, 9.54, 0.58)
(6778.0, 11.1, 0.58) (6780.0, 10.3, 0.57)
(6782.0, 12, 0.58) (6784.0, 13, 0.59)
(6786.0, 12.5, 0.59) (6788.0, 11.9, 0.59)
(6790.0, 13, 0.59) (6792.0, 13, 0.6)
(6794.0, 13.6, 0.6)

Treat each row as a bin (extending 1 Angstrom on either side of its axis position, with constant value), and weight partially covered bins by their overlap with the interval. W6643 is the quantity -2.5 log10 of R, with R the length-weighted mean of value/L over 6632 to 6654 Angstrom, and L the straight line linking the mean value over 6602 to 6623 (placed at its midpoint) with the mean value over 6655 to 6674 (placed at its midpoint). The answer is 0.030 mag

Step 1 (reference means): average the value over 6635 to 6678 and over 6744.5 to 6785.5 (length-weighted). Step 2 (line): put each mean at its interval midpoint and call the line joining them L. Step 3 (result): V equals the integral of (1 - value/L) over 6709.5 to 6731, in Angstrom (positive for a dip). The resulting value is -1.1 Angstrom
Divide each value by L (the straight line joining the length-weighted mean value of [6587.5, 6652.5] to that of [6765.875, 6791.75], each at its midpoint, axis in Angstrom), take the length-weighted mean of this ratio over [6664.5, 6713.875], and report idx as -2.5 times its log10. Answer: -0.09 mag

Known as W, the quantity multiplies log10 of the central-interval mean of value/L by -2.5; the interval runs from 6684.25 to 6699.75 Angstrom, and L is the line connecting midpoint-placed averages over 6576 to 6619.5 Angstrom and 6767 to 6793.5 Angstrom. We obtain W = -0.08 mag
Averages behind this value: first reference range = 13.4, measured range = 13.4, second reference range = 11.5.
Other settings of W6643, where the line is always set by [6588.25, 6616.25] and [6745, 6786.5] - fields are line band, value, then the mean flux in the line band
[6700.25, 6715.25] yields -0.109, 13.8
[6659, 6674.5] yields -0.081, 13.8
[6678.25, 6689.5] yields -0.052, 13.3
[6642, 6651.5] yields 0.013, 12.8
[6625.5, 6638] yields -0.048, 13.7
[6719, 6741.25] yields -0.057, 13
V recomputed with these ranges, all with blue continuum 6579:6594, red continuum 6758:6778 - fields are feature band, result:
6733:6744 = -1.34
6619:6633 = -0.49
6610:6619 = 0.14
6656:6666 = -0.98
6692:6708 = -1.65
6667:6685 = -1.34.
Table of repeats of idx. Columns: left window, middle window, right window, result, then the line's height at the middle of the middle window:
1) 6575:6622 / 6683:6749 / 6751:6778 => -0.09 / 12.3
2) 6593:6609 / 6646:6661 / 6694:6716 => 0.06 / 13.5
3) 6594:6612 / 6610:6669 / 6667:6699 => 0.00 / 13.3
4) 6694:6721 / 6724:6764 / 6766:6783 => -0.08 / 12.1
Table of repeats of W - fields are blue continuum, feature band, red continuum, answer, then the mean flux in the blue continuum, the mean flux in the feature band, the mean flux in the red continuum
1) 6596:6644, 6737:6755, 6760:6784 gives -0.14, 13.4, 13.1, 11.2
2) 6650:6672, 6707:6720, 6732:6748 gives -0.06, 13.3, 13.9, 13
